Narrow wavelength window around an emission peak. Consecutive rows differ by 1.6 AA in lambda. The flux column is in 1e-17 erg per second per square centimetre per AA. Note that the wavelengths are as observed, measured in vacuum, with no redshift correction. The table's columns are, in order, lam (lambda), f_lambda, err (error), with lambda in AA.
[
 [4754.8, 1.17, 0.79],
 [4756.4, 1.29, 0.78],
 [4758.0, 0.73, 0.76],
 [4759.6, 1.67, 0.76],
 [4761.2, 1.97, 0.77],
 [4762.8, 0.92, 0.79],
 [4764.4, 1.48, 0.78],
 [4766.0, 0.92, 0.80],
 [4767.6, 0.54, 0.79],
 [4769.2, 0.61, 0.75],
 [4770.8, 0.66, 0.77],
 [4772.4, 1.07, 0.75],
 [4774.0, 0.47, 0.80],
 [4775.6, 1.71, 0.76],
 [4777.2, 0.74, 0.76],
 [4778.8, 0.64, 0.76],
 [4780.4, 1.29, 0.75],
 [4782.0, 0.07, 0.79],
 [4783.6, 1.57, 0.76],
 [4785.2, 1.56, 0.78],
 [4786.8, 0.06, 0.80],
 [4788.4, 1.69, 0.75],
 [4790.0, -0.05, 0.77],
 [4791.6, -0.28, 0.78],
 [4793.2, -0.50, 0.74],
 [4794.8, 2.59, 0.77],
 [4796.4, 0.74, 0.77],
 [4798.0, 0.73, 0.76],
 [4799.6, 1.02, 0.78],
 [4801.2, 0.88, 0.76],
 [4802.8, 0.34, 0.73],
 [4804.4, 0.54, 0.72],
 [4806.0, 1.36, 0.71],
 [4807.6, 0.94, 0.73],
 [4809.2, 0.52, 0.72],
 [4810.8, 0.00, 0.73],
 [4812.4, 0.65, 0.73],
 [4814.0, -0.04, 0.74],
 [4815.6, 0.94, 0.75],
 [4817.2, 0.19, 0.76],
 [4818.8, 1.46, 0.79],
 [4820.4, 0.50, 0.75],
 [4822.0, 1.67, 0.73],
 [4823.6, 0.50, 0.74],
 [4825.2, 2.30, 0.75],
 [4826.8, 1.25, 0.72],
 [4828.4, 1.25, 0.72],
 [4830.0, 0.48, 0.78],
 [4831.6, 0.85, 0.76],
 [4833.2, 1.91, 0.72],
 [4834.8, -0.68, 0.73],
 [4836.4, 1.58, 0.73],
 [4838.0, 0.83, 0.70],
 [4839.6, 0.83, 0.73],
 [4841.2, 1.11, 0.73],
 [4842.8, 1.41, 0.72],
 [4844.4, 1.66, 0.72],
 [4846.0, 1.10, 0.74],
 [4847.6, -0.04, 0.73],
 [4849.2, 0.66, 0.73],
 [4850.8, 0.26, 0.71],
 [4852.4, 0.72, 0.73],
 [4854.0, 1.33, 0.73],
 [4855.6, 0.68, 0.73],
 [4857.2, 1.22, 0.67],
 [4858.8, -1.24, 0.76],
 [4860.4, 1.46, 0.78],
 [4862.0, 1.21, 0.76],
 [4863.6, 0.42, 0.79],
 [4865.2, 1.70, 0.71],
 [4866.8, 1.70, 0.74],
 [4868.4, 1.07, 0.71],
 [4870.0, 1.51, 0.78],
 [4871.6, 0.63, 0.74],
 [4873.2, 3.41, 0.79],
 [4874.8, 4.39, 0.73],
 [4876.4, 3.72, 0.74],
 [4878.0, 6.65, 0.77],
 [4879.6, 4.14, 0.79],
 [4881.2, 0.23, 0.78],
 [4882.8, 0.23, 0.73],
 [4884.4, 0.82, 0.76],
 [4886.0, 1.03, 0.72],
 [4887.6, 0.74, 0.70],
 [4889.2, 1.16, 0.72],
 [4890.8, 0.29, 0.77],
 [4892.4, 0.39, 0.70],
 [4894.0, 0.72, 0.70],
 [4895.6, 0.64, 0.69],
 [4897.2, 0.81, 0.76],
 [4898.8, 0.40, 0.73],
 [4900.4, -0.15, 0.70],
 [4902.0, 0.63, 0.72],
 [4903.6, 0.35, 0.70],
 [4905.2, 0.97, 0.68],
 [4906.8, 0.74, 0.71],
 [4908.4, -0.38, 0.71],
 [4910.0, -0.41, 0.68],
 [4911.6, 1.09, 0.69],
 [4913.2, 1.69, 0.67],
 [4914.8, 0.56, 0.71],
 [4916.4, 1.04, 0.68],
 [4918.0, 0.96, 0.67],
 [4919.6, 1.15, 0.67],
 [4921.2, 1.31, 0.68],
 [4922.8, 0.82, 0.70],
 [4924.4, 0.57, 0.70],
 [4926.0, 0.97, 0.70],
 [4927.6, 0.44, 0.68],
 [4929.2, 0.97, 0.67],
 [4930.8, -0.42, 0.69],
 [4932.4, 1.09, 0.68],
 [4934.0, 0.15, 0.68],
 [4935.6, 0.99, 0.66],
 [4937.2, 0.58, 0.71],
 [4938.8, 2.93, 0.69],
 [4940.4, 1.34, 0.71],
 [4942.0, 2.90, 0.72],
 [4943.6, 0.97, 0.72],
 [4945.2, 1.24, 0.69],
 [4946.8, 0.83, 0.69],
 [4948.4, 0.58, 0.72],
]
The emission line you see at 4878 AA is [O II]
